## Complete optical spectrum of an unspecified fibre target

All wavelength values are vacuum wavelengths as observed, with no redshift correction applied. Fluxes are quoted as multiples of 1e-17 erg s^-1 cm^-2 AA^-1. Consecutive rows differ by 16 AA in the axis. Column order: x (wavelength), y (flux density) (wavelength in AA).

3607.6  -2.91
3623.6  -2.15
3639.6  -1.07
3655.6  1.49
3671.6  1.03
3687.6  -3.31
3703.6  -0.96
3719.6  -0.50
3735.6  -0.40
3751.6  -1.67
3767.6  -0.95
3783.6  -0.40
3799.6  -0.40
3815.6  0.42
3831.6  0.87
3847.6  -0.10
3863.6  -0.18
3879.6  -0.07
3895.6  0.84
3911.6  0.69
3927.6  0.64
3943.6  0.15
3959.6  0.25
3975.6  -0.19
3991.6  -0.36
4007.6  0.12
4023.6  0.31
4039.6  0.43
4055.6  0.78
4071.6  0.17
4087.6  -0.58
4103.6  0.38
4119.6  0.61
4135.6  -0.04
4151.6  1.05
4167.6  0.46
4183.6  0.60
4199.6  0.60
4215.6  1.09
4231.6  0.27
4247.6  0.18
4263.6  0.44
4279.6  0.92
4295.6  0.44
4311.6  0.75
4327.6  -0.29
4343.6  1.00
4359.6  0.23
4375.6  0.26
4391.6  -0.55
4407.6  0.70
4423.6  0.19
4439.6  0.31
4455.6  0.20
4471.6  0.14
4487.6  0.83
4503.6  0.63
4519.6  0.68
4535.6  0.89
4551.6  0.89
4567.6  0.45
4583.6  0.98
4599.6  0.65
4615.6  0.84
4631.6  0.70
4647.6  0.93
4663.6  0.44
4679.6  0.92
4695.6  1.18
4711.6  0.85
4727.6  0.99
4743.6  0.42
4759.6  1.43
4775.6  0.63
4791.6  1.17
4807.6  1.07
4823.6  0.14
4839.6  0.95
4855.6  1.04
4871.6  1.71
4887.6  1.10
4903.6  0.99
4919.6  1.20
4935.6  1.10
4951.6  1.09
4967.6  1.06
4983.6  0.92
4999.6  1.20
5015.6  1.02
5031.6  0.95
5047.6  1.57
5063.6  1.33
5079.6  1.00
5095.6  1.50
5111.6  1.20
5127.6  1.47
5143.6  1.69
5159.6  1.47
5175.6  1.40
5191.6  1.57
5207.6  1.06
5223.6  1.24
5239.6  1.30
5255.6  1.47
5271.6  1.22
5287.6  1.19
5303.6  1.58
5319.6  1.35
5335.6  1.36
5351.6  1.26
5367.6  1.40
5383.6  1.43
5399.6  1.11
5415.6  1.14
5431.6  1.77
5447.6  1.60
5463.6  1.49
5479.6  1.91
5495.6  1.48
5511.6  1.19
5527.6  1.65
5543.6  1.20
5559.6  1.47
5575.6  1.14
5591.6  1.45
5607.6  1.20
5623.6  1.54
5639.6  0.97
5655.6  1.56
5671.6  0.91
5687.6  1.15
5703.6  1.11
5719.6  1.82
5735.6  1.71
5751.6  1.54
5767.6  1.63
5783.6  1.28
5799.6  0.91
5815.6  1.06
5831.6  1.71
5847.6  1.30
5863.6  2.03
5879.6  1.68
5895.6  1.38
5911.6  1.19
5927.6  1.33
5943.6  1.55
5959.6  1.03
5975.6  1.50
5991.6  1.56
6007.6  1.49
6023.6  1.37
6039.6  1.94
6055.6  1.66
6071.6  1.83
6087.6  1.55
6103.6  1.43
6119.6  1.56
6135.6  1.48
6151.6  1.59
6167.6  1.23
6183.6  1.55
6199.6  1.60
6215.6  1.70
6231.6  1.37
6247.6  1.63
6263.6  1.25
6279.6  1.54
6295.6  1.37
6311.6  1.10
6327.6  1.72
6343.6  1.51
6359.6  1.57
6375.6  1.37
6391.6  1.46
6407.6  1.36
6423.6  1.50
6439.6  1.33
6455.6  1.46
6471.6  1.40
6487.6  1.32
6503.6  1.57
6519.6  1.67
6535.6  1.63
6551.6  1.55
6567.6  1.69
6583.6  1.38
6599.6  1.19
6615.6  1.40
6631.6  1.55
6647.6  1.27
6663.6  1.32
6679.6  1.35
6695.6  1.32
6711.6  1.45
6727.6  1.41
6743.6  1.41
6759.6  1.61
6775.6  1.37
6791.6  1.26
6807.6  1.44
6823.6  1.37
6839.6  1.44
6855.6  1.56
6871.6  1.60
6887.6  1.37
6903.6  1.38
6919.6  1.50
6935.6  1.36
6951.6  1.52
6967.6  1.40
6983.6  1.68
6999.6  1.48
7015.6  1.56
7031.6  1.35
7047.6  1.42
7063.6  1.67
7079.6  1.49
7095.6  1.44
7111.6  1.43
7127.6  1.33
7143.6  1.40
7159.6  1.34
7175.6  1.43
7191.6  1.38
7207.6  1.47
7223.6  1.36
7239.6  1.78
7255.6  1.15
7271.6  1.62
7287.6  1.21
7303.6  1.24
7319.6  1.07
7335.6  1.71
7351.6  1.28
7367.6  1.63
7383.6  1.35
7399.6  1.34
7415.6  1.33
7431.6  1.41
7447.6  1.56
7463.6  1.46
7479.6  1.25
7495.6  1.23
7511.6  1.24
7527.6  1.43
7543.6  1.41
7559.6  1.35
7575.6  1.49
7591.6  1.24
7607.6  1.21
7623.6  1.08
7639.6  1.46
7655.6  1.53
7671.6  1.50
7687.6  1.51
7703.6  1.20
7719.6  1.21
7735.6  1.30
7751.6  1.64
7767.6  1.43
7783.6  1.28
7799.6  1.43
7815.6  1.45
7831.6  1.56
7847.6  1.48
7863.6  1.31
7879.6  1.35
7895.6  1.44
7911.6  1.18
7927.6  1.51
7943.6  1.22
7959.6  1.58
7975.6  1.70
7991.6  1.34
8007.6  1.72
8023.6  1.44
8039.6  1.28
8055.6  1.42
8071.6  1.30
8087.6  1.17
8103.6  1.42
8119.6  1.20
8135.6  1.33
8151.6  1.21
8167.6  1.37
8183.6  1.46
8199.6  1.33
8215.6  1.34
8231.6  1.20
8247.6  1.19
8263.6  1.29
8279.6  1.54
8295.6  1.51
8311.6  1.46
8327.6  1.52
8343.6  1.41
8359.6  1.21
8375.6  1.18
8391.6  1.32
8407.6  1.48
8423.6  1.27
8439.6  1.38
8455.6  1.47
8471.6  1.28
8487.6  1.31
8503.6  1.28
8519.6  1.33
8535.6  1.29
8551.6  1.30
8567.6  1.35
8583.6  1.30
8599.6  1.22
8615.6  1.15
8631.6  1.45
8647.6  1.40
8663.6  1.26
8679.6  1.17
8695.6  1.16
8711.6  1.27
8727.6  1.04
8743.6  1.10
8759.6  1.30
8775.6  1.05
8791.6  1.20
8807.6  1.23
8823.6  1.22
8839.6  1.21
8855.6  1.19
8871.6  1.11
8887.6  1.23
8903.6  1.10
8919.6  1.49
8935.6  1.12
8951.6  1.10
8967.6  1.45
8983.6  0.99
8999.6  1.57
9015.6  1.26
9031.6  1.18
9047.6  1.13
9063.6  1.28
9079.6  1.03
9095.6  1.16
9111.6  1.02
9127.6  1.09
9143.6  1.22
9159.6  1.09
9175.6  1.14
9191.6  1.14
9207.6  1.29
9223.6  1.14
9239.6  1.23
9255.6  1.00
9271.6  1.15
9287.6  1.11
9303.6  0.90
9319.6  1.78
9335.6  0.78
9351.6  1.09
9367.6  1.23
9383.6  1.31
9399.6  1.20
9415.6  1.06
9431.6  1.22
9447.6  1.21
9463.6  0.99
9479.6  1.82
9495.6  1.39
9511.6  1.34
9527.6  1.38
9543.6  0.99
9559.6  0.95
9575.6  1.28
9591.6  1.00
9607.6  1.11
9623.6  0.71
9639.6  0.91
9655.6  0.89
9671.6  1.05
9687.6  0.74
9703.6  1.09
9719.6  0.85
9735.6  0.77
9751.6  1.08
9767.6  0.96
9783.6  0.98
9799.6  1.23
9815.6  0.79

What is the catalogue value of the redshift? 0.216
